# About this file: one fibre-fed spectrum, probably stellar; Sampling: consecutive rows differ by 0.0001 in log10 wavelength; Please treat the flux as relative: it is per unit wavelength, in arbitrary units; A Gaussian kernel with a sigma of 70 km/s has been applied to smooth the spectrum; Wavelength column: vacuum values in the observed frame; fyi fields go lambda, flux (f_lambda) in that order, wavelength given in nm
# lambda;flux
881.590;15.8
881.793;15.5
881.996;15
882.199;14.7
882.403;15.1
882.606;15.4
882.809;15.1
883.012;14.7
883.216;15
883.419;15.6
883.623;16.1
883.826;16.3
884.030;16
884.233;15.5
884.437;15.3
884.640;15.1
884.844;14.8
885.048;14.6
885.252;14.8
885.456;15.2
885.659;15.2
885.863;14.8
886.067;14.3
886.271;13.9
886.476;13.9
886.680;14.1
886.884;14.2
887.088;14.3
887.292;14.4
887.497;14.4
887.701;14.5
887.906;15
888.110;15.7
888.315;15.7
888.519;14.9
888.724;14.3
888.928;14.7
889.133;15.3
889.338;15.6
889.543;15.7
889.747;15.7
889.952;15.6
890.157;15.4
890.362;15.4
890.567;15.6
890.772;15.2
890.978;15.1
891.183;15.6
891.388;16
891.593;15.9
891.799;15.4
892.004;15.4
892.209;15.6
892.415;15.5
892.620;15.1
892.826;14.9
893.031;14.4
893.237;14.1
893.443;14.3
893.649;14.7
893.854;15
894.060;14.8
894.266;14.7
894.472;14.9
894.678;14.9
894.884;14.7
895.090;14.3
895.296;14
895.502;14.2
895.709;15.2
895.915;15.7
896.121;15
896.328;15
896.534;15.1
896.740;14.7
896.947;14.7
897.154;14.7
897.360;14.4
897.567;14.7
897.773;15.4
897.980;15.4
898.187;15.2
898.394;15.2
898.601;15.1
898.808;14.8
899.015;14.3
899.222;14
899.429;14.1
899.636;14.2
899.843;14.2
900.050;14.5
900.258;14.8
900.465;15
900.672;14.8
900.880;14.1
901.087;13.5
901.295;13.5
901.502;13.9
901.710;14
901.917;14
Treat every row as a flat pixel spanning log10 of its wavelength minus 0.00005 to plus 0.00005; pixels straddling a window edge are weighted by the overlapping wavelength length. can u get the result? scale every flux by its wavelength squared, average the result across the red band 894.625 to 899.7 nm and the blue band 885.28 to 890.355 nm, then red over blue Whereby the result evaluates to 1.0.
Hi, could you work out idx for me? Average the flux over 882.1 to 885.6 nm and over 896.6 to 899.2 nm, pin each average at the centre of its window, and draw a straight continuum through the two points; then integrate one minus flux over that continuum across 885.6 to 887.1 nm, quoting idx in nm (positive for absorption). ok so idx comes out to 0.09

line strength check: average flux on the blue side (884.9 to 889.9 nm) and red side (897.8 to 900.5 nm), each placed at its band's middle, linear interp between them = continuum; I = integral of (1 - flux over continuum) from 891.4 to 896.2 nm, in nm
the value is -0.058 nm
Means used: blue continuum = 14.8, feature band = 14.9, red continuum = 14.7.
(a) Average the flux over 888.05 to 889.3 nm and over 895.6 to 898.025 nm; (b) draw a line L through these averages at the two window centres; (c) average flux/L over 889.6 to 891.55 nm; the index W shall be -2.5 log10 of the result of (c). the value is -0.03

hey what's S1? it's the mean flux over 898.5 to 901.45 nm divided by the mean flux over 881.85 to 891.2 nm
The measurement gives 1.0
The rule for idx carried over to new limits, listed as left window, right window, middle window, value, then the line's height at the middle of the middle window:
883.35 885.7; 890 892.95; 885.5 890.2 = 0.17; 15.4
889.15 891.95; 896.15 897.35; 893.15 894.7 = 0.05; 15.1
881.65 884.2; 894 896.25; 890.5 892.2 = -0.07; 15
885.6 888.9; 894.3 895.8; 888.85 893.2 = -0.23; 14.6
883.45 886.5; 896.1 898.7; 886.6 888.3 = 0.05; 15.1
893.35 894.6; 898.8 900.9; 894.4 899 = -0.08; 14.6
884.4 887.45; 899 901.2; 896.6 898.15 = -0.06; 14.4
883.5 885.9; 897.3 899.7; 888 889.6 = -0.01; 15.2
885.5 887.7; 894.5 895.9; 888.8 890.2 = -0.09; 14.5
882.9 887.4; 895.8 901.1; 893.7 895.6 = 0.02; 14.8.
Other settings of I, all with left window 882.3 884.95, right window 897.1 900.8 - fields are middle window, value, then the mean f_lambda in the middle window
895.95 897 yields -0.01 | 15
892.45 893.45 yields 0.02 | 14.6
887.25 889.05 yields 0.04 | 14.9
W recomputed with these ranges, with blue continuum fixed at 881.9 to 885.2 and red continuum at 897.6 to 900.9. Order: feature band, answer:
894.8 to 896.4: 0.01 mag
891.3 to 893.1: -0.03 mag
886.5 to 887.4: 0.07 mag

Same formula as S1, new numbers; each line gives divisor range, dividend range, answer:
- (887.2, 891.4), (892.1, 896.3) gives 0.97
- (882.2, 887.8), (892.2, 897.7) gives 0.99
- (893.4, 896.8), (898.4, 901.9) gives 0.97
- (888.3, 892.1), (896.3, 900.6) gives 0.96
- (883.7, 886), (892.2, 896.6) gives 0.97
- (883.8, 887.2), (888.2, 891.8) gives 1.04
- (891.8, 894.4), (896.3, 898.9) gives 1.00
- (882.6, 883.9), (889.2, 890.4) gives 1.01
